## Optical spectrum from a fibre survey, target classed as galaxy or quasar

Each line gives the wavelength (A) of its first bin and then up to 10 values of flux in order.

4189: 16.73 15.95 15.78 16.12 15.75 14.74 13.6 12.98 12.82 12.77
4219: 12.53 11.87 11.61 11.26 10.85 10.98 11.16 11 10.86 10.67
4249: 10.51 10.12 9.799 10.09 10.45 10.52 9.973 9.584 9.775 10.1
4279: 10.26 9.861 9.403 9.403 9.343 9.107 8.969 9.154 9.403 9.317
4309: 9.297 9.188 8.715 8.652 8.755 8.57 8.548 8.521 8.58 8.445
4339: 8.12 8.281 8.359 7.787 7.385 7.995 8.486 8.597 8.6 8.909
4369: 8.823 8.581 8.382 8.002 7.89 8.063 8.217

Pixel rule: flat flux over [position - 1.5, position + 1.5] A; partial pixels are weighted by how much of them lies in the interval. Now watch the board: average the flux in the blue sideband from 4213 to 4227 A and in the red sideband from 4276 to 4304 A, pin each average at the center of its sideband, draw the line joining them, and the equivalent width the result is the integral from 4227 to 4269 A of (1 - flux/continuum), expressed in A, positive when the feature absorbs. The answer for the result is 2.1 A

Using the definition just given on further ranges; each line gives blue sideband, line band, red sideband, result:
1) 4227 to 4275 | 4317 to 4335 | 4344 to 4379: 0.8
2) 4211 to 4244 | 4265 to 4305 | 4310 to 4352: 1.2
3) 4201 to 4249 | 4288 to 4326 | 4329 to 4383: 2.6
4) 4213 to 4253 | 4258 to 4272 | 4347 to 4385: 0.6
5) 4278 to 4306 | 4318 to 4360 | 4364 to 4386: 2.4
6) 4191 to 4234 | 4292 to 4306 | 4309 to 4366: 1.1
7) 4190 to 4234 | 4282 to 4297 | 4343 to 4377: 2.0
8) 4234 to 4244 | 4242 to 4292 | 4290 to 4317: 0.8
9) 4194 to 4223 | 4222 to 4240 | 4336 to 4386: 2.6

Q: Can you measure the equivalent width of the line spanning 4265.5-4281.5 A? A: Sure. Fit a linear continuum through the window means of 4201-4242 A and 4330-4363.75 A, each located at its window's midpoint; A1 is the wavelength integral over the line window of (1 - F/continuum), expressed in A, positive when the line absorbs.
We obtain 1.01 A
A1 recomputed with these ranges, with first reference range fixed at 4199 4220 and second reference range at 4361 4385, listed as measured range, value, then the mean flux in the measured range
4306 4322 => 2.1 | 8.96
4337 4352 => 2.1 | 8.02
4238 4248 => 1.4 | 10.8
